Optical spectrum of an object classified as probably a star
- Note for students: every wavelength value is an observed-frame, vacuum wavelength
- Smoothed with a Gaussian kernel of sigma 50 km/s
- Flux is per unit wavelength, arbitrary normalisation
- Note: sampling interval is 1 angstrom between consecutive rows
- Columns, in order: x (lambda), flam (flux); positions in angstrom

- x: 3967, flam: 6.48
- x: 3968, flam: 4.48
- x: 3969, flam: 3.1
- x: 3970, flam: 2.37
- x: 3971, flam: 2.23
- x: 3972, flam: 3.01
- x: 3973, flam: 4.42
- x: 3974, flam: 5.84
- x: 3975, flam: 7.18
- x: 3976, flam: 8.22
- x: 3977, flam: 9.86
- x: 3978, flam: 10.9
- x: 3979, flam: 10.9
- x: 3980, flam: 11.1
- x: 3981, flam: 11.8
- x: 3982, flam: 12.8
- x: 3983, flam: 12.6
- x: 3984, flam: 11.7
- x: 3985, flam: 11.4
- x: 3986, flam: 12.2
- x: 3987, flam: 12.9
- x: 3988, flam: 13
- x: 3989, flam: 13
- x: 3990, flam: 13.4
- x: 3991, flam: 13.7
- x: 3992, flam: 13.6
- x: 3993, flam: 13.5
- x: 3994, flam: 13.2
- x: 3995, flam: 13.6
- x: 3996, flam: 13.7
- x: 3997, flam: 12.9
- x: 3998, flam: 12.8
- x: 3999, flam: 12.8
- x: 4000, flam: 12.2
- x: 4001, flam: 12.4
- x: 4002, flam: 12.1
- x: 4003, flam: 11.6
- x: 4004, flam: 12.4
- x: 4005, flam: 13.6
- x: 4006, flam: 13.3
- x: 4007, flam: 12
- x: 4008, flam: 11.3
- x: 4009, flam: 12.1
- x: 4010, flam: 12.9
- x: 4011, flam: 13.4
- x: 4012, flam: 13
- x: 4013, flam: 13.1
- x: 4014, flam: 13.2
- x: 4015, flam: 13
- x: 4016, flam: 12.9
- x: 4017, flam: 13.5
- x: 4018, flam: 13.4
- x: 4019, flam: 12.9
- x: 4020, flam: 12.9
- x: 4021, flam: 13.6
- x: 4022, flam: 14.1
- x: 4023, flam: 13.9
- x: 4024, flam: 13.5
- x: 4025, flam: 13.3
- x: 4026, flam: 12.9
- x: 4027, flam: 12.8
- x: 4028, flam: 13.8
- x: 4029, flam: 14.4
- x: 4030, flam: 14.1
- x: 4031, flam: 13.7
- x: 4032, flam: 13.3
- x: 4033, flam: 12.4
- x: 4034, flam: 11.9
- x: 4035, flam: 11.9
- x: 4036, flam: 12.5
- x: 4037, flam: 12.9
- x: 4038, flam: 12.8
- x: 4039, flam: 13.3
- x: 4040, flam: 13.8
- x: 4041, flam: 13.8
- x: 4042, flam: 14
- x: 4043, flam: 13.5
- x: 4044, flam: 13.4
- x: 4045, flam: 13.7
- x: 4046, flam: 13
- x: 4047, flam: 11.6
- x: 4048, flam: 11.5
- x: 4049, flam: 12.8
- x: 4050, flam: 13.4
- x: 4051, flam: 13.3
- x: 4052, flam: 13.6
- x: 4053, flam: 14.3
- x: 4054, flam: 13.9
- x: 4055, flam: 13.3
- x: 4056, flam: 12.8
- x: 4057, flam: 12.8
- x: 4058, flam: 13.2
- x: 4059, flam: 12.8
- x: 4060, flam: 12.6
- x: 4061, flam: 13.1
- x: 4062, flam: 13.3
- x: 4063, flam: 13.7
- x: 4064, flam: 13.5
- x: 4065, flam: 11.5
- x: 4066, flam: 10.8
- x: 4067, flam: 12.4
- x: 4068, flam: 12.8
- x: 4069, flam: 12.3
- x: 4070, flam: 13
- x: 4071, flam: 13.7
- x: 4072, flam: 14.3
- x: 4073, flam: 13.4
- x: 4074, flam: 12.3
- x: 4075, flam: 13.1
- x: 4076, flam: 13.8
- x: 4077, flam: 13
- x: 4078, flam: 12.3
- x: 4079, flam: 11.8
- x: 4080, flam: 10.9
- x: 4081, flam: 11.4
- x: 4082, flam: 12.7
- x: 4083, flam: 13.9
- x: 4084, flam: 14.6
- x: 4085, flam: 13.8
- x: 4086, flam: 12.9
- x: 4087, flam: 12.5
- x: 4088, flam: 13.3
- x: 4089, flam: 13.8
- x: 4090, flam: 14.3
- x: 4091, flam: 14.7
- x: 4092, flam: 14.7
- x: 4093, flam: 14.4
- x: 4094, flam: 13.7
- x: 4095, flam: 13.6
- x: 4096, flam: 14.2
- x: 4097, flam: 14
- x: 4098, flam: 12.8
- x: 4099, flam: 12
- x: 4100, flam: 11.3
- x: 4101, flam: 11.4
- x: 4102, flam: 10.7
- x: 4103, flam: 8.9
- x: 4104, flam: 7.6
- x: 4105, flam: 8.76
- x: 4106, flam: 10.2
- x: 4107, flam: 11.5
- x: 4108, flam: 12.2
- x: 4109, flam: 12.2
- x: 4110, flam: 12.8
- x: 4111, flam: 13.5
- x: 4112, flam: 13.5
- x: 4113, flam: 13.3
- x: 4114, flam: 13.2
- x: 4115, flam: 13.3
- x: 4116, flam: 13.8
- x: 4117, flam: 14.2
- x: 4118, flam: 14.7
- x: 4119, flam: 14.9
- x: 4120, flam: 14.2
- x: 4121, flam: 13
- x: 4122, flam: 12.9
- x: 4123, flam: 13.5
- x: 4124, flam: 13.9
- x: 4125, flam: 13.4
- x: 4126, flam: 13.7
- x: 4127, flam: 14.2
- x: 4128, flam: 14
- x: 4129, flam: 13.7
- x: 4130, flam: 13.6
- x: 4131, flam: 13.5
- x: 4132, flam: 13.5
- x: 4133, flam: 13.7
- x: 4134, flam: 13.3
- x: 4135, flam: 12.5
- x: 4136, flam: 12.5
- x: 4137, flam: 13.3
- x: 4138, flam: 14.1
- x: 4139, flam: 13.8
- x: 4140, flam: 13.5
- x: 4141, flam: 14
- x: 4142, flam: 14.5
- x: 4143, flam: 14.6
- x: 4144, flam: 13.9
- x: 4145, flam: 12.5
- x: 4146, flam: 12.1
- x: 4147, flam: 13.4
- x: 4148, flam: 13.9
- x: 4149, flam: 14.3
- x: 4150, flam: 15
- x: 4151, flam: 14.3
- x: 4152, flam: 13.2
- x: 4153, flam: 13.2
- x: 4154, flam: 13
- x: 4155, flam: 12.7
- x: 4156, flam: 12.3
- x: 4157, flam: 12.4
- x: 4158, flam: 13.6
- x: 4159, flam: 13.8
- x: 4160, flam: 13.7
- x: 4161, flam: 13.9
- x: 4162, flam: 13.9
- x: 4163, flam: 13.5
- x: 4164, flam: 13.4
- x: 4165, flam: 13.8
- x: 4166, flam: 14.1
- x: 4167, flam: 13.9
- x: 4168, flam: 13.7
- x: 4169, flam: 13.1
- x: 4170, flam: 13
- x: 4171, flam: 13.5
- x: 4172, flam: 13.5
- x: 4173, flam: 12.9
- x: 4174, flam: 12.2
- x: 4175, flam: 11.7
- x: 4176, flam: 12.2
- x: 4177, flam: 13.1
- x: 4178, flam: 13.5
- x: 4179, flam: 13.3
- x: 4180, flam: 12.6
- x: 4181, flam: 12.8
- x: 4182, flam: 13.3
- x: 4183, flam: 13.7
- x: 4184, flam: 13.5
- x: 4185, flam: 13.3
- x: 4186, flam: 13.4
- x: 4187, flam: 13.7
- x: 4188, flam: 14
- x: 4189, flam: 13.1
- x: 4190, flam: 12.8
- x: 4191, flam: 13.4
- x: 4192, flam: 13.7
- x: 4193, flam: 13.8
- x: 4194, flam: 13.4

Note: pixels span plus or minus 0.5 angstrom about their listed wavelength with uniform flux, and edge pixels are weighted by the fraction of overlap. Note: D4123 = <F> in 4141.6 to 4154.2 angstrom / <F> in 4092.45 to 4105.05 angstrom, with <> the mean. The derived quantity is 1.15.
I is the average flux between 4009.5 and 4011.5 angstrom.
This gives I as 13.2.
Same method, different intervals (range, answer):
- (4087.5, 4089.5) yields 13.6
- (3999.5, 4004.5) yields 12.1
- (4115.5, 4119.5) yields 14.4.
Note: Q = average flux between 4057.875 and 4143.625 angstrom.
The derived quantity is 13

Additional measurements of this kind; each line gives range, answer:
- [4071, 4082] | 12.7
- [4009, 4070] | 13.1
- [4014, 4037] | 13.2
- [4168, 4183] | 13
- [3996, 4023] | 12.9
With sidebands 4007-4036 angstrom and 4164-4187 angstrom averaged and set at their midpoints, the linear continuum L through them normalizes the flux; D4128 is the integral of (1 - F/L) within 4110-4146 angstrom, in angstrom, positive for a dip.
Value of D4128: -1.2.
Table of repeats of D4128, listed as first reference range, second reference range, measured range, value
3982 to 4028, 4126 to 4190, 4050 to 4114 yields 2.0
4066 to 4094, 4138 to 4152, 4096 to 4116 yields 2.3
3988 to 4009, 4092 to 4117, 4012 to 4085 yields -2.8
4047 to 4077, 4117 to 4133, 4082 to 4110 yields 1.8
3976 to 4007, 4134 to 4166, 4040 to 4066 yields -0.5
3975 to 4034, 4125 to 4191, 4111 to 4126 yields -0.5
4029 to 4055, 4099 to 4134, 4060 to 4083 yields 0.5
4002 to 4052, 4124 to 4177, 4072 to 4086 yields 0.3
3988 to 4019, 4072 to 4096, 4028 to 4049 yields 0.0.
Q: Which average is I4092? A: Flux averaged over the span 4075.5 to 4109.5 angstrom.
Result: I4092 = 12.5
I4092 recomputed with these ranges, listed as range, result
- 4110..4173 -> 13.6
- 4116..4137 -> 13.6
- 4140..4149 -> 13.6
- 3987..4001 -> 13.1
